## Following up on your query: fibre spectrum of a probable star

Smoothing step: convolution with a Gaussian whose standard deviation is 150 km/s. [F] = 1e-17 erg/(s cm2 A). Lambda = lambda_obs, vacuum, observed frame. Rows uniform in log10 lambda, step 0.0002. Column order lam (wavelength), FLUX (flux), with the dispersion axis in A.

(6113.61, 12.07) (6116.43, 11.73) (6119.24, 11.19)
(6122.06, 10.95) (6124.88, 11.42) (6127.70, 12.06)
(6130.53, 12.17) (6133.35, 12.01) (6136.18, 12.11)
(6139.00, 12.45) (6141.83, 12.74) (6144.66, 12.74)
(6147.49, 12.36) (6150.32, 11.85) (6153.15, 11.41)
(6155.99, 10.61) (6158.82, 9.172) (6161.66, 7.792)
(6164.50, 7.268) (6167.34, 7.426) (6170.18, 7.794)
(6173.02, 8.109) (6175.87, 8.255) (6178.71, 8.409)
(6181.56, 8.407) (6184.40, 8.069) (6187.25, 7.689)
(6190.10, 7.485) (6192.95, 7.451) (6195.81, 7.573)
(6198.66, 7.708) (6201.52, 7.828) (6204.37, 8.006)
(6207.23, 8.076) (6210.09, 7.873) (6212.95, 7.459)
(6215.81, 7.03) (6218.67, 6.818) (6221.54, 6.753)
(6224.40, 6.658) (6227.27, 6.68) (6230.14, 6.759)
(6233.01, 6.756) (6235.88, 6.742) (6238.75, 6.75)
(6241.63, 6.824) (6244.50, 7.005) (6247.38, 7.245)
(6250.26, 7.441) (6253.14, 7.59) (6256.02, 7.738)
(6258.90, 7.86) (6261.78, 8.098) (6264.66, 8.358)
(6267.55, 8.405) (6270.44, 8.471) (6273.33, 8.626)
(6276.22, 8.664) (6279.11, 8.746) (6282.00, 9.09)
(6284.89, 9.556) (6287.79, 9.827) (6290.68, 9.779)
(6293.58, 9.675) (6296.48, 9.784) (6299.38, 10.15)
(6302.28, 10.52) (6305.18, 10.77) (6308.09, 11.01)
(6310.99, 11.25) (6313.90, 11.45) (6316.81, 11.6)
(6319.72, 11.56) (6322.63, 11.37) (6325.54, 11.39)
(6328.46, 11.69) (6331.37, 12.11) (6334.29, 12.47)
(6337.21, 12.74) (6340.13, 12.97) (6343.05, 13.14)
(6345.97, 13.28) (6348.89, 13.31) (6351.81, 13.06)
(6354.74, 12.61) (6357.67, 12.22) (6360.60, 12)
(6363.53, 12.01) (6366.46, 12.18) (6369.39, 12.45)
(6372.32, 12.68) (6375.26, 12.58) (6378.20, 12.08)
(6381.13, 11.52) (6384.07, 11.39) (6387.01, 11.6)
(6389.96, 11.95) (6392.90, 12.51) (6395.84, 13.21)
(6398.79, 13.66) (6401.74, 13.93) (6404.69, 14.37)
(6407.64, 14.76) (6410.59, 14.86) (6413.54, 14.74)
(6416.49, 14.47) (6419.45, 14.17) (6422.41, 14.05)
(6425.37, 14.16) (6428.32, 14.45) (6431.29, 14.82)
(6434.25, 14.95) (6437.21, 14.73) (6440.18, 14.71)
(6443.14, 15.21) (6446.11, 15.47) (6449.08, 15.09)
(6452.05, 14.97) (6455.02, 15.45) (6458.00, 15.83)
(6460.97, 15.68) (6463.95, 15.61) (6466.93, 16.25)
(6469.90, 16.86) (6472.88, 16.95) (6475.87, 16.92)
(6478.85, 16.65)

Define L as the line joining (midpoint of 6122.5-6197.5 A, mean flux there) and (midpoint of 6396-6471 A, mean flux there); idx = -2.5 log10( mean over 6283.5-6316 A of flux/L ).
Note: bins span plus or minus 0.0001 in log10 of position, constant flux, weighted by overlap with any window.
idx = 0.20 mag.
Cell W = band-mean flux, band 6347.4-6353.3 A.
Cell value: 13.2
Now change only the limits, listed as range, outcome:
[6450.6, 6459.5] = 15.4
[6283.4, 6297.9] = 9.72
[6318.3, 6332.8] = 11.6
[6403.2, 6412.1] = 14.7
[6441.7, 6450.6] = 15.3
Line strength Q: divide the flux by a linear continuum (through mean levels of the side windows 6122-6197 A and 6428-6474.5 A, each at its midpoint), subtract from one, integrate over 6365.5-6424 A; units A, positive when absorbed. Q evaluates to 5.0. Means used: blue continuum 9.82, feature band 13.2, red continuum 15.5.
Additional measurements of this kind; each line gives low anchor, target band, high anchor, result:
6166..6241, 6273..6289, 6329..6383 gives 1.48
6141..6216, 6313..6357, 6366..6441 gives -0.94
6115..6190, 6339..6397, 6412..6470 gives 5.77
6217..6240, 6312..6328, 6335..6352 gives 0.39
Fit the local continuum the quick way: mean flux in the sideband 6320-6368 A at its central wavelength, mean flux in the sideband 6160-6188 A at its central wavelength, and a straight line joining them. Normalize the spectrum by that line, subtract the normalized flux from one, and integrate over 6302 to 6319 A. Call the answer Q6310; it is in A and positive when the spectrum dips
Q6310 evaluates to 0.5 A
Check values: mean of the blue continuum 7.94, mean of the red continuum 12.4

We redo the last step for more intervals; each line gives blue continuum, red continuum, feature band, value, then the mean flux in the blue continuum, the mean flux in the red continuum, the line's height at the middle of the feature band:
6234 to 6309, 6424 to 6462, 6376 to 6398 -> 1.43 A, 8.62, 15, 12.9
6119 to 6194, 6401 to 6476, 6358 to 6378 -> 2.22 A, 9.97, 15.1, 13.8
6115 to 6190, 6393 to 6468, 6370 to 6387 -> 2.27 A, 10.2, 14.7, 13.9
